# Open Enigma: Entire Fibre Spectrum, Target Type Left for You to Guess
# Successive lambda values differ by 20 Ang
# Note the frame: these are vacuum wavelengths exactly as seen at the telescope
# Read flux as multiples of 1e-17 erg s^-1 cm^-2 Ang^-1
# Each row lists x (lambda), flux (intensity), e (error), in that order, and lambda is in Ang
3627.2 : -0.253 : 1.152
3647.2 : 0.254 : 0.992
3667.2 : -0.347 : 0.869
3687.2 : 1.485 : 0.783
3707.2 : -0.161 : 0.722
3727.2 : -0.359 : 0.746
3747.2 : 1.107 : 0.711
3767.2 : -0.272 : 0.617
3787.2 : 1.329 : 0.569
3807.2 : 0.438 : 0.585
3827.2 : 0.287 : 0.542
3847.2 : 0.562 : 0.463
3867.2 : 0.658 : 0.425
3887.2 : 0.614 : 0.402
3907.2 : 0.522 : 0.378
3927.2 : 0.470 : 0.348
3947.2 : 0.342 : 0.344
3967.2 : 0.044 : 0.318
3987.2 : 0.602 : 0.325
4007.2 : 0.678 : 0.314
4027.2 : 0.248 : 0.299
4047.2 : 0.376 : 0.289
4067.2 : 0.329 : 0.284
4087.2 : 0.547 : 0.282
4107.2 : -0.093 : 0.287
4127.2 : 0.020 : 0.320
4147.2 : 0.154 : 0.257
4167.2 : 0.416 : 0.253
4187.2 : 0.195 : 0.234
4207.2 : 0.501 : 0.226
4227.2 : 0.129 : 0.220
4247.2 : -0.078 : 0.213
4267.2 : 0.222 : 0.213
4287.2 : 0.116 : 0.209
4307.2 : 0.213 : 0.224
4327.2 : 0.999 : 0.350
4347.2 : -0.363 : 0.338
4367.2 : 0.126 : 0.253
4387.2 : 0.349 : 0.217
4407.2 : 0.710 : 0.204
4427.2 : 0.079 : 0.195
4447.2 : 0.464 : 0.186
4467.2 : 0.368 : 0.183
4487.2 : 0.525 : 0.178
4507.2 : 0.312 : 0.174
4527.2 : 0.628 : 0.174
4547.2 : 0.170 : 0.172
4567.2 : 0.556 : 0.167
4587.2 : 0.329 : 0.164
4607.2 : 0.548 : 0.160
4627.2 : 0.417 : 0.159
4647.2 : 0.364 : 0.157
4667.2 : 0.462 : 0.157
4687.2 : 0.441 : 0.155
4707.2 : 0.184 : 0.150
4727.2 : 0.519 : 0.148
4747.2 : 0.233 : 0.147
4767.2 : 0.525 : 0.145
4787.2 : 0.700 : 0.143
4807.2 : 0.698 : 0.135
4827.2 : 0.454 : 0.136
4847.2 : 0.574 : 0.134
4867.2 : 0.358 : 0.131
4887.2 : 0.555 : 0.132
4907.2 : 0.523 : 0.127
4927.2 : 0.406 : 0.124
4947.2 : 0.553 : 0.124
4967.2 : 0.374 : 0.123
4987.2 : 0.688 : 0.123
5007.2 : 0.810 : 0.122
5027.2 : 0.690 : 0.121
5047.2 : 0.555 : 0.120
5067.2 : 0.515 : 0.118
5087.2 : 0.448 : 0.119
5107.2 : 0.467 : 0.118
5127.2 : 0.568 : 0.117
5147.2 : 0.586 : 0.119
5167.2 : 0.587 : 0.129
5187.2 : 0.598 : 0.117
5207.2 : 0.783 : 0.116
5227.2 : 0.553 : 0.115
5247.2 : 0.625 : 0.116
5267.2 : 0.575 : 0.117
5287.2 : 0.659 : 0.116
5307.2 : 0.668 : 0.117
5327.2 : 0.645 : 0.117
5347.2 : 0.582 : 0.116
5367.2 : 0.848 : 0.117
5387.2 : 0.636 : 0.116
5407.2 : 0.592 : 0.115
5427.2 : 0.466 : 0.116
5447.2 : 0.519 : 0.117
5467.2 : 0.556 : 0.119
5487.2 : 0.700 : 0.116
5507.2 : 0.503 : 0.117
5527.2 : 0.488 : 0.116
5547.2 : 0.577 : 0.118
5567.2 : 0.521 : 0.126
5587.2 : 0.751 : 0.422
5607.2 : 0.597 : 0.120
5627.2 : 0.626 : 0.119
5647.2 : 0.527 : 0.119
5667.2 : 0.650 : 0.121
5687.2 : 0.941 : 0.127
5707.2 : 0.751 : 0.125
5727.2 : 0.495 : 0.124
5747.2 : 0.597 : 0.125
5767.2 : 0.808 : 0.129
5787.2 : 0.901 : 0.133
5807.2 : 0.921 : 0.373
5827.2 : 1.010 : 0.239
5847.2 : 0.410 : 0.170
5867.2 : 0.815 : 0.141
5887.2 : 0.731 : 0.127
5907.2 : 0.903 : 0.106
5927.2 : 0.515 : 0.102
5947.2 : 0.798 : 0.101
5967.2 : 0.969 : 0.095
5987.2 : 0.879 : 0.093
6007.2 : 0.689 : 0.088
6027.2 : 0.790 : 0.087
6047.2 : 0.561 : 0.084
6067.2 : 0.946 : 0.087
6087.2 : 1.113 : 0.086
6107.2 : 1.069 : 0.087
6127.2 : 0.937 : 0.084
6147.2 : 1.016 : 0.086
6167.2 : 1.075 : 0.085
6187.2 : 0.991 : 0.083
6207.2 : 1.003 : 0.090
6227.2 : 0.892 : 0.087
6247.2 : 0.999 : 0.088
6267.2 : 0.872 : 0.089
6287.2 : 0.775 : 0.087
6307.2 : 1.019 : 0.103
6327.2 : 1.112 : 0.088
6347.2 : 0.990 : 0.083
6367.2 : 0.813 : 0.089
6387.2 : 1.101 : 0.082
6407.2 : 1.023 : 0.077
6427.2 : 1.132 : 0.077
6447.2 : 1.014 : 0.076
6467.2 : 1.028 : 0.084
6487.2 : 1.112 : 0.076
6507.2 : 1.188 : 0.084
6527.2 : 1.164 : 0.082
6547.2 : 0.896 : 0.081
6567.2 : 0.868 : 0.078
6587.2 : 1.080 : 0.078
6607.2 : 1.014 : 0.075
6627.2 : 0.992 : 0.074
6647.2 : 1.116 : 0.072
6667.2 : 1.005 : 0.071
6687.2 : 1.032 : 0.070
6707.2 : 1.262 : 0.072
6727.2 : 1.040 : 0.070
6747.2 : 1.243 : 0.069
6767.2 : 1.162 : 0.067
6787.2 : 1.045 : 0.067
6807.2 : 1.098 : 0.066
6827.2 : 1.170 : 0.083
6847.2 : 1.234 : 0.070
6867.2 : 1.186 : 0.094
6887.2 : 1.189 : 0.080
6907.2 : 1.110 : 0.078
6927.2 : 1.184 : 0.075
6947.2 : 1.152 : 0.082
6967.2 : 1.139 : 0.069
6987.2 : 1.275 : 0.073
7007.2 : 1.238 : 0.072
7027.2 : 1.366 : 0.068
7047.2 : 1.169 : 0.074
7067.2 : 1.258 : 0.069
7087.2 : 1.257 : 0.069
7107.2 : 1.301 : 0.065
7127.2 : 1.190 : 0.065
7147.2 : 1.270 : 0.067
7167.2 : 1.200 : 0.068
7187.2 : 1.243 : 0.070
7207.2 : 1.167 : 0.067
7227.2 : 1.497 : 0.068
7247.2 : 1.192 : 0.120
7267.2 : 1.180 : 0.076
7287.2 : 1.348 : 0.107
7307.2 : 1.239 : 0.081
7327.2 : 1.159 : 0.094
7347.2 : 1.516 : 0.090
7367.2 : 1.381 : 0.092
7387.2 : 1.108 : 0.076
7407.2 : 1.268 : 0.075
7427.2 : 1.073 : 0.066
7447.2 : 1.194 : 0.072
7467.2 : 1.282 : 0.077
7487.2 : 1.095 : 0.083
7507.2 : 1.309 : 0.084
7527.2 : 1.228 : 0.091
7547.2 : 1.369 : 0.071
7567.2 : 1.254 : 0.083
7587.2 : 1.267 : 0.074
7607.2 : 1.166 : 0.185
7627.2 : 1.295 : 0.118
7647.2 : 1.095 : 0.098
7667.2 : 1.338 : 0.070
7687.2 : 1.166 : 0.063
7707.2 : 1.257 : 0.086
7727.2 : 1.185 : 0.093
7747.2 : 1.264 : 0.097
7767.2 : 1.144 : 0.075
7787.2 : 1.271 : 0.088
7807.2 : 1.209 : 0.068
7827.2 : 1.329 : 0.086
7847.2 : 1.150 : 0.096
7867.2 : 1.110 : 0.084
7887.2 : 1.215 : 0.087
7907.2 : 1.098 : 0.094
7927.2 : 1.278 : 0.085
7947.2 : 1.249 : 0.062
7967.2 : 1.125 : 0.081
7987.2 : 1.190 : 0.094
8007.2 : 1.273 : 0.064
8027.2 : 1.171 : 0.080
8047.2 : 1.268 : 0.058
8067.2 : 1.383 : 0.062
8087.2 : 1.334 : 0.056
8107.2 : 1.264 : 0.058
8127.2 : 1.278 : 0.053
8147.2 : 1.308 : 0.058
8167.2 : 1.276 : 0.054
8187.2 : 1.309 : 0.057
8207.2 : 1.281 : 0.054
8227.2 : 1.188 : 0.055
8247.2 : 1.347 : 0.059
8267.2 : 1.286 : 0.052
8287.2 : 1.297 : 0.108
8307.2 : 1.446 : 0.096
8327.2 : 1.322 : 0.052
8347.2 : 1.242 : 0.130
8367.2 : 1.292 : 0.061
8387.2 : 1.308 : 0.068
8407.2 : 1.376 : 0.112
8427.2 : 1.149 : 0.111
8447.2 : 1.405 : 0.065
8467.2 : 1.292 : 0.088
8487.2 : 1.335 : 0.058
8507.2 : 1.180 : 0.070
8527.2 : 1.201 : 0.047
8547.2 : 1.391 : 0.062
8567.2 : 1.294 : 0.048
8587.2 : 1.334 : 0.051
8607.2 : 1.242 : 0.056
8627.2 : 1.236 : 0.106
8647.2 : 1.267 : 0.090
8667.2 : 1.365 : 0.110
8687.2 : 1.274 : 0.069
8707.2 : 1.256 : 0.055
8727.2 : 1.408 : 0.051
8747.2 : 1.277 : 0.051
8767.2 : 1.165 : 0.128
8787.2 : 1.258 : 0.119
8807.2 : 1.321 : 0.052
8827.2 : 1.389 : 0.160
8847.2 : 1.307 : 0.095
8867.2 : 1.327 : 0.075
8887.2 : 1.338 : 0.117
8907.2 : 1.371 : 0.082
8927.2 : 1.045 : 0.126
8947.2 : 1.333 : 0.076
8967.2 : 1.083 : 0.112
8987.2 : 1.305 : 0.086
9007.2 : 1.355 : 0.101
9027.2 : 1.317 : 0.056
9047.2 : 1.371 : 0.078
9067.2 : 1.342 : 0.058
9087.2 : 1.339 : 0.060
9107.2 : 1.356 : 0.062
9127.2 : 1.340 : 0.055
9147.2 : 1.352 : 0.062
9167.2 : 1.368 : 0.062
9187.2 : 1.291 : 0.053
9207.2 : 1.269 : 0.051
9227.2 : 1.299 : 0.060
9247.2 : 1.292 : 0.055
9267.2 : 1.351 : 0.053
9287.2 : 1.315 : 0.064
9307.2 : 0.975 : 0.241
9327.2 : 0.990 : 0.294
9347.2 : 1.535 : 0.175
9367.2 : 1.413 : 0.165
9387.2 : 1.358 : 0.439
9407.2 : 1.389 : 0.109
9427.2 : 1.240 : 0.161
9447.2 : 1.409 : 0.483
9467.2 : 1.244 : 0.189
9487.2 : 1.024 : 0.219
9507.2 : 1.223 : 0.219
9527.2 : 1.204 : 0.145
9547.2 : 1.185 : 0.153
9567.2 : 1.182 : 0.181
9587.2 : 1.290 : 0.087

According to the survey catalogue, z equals 0.524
